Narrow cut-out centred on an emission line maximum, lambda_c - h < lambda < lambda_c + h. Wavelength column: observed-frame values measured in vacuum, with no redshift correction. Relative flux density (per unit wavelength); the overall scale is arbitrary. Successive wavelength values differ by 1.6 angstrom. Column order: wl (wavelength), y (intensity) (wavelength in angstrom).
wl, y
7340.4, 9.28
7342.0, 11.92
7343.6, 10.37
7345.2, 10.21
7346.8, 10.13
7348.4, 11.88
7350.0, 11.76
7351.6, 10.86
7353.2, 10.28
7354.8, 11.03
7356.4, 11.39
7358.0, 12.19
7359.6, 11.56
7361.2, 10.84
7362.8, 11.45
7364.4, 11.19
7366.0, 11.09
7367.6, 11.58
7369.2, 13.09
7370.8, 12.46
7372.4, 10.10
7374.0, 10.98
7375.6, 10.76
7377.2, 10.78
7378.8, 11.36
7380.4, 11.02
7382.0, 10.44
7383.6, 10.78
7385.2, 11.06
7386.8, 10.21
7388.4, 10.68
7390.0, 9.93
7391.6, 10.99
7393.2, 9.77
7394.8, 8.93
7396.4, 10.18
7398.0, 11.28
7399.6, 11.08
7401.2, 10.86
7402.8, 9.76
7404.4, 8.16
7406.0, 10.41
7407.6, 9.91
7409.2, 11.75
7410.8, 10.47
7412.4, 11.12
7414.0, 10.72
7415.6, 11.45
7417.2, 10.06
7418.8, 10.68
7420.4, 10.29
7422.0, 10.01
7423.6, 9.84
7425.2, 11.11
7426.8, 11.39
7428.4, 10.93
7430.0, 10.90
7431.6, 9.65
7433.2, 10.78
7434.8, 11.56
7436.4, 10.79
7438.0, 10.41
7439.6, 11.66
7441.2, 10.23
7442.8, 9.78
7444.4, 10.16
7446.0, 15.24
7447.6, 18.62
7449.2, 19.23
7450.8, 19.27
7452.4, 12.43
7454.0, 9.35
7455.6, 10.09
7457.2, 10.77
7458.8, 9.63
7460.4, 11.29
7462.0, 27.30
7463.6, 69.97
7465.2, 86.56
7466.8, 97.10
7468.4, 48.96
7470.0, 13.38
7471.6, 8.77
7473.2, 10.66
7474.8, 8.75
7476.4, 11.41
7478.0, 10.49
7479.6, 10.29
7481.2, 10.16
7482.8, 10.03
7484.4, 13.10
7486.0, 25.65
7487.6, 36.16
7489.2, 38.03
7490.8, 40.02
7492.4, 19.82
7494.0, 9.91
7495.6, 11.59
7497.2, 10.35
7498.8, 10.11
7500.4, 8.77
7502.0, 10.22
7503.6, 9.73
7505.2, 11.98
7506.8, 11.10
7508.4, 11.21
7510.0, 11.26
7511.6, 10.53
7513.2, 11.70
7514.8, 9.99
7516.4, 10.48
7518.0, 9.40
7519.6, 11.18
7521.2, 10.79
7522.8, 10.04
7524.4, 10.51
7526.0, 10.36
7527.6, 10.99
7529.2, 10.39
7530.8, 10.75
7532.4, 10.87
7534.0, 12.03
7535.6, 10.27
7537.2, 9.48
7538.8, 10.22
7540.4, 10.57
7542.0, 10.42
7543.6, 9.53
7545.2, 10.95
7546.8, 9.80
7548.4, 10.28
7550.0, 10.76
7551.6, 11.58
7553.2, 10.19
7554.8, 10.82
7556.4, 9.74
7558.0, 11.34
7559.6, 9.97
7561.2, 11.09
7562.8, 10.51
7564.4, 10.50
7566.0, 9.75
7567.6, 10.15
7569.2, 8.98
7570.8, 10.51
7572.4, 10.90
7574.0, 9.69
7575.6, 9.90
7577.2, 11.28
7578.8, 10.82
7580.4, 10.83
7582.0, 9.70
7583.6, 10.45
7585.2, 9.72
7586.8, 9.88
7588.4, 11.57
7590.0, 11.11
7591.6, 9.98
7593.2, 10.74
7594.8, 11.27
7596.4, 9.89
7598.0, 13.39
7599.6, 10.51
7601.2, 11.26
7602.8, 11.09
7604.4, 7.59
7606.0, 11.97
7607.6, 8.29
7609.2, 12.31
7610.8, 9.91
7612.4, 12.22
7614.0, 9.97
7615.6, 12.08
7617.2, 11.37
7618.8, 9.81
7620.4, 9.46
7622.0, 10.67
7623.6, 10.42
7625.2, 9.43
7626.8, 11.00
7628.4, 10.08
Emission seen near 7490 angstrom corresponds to [N II] 6583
